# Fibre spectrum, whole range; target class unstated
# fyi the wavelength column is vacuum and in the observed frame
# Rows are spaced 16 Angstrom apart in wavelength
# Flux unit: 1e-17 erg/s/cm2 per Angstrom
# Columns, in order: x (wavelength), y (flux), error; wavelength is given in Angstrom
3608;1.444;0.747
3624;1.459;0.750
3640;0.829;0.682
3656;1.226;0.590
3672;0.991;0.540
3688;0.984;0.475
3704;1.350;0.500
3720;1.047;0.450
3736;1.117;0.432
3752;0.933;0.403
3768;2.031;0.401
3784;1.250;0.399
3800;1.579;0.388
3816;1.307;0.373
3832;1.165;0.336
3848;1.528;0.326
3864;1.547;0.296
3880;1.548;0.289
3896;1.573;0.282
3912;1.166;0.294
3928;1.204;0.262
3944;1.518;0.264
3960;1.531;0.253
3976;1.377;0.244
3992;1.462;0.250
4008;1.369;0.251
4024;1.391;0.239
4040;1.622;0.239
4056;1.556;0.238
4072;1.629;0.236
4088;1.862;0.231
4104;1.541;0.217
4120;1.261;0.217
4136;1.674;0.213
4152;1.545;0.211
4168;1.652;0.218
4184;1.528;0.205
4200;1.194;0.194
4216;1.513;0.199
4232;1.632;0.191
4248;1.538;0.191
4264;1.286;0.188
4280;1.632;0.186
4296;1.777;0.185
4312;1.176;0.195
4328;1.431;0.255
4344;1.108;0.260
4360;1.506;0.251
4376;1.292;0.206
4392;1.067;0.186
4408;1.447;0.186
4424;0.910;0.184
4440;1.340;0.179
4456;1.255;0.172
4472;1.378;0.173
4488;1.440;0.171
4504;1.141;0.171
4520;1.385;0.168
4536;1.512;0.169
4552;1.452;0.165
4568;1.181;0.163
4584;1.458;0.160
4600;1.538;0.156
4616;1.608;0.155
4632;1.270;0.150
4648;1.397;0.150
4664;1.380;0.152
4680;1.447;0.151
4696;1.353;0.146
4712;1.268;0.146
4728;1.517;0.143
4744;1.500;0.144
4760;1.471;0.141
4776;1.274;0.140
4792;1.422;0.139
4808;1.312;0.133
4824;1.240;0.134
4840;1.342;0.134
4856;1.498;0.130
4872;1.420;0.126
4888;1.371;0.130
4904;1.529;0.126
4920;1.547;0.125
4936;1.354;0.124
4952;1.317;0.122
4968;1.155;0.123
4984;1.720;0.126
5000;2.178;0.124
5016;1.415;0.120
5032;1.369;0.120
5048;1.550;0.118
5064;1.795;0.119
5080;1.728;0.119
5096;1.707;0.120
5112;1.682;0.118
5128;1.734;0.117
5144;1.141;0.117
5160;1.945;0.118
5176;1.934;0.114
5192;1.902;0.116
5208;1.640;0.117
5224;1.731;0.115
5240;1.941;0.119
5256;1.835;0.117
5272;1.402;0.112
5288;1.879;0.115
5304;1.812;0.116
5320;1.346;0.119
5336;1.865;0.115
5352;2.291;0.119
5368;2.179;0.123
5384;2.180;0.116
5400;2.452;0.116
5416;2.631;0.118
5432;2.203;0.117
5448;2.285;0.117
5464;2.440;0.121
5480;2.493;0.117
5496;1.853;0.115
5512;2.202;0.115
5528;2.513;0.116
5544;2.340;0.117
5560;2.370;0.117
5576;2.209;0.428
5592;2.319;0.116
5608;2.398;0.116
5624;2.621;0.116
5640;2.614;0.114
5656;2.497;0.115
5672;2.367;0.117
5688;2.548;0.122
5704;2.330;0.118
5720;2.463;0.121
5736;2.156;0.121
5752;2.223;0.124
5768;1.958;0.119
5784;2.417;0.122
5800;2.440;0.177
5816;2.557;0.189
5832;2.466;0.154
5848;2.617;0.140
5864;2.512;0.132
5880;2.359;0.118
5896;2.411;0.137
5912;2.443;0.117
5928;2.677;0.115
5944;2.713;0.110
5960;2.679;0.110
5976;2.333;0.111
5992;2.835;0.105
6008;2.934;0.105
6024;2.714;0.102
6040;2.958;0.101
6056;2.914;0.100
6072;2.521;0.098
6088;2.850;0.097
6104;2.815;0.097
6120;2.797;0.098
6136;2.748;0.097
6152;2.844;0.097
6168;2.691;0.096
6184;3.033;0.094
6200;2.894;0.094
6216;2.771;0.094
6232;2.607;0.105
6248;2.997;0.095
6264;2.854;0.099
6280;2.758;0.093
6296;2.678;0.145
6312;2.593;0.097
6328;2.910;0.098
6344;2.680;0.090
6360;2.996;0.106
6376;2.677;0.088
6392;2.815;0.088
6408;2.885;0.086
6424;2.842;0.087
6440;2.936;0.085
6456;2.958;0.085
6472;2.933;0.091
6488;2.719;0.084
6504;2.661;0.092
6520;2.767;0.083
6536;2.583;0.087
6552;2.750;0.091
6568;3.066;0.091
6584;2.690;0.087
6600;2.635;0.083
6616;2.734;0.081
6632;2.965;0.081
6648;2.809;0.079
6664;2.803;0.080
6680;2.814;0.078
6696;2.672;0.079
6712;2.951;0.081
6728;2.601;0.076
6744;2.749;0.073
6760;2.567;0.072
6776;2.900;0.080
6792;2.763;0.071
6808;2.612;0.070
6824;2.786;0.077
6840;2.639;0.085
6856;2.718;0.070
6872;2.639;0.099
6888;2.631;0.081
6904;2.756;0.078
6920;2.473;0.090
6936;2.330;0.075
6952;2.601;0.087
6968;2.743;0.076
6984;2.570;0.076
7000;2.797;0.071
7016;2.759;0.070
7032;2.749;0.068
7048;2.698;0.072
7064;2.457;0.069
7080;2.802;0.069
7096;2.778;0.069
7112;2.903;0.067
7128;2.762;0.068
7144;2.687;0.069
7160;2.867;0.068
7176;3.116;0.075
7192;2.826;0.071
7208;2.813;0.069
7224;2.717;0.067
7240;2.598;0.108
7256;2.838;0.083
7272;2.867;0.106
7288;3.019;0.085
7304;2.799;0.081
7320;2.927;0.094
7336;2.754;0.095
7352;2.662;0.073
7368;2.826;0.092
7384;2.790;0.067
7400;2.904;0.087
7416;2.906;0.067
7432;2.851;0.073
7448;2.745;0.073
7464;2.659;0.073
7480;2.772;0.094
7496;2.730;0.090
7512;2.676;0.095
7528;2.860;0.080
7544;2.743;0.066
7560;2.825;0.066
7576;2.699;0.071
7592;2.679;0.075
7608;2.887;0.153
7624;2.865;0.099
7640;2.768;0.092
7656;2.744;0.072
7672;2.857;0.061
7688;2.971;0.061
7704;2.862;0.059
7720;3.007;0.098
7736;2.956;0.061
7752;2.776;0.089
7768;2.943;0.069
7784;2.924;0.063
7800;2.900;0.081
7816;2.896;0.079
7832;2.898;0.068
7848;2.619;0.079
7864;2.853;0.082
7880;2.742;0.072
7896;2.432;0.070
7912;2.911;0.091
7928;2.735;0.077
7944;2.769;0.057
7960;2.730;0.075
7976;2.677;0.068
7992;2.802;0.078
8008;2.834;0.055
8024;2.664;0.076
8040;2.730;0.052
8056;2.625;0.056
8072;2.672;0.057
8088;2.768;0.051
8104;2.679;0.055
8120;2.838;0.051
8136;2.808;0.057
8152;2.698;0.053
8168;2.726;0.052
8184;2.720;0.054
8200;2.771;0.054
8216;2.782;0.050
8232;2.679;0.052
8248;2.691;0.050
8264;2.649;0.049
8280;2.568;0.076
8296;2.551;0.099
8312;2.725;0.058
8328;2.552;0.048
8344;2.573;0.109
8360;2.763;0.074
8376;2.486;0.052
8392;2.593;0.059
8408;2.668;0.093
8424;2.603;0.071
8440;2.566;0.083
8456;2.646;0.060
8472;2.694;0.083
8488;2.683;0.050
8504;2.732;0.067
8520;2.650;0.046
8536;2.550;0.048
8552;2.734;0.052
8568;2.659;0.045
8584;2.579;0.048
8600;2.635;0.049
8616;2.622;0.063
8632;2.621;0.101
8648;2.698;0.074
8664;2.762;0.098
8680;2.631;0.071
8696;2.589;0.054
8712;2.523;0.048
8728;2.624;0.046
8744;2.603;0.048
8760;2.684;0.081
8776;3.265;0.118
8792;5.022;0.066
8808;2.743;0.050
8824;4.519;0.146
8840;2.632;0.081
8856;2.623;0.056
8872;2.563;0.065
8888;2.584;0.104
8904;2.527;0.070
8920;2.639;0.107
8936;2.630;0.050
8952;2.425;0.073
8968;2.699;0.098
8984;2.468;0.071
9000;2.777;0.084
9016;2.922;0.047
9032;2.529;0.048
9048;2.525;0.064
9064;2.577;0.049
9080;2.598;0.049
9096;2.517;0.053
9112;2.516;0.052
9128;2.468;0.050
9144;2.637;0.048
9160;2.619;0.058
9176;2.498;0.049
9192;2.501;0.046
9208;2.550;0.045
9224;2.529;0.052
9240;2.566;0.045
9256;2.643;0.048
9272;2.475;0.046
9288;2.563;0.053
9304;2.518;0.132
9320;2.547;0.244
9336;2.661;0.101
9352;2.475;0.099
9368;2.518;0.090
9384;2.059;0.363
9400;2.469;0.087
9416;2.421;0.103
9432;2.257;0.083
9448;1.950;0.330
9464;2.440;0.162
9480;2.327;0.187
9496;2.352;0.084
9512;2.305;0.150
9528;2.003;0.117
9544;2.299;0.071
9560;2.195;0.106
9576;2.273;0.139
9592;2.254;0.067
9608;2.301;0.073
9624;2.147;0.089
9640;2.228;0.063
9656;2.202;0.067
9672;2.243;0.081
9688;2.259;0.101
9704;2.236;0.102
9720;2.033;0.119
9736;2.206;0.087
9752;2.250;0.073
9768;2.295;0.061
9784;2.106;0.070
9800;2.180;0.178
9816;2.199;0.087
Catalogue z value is 0.340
